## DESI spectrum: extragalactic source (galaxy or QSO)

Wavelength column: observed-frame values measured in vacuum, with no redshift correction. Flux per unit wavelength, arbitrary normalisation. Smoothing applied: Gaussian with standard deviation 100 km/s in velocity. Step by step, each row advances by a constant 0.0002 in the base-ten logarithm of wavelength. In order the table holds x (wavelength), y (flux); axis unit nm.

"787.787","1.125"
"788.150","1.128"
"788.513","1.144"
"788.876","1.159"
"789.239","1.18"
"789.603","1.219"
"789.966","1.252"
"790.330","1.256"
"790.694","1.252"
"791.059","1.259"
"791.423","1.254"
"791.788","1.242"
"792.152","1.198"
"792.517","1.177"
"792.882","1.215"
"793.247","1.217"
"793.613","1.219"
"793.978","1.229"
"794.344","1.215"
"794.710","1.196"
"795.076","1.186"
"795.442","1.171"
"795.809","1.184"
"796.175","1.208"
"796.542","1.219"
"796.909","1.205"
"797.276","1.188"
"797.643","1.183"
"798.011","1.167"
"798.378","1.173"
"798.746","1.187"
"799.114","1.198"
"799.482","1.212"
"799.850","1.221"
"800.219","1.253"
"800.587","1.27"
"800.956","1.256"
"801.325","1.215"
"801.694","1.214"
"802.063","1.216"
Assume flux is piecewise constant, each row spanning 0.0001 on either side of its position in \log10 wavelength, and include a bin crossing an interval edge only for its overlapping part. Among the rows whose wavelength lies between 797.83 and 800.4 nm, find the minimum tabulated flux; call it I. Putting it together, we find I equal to 1.167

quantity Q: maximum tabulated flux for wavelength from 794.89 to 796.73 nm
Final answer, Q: 1.219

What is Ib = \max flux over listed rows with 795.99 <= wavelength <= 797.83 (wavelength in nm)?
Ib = 1.219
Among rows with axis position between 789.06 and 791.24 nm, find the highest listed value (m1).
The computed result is 1.259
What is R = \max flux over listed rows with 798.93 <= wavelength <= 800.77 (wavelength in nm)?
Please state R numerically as 1.27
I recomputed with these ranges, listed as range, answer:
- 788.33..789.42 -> 1.144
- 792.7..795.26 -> 1.186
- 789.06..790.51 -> 1.18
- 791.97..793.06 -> 1.177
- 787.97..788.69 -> 1.128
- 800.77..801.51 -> 1.215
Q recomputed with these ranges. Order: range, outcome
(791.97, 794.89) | 1.229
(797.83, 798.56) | 1.173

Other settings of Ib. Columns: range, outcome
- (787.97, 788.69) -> 1.144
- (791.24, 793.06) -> 1.254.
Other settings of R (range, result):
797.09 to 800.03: 1.221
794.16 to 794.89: 1.215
